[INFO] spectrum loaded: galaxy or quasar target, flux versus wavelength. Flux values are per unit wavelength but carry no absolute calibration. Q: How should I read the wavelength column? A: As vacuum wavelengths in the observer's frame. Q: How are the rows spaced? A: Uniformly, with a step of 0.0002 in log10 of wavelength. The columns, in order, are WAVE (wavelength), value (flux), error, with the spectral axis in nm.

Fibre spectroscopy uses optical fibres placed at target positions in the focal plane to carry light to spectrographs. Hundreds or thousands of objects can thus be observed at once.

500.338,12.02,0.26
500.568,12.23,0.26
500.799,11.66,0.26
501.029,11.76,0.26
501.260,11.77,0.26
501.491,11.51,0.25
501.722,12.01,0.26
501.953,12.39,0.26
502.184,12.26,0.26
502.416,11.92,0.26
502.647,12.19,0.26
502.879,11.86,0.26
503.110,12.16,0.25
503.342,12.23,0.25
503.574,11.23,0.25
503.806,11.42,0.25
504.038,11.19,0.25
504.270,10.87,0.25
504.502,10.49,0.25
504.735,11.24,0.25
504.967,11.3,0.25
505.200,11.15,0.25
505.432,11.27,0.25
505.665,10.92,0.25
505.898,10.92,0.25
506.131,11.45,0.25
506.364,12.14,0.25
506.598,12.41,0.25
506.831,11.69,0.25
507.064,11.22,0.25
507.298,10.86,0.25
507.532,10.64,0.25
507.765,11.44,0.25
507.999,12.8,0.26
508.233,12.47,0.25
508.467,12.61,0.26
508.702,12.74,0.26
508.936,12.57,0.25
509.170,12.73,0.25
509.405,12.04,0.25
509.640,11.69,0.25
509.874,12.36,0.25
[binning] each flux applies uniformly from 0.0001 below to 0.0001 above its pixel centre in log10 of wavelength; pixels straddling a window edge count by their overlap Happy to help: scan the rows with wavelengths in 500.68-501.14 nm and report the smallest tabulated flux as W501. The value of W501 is 11.66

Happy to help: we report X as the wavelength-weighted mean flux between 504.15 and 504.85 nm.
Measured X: 10.9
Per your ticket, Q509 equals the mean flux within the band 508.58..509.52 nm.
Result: 12.5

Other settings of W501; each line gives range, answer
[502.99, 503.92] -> 11.23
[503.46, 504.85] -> 10.49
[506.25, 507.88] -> 10.64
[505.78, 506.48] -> 10.92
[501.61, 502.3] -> 12.01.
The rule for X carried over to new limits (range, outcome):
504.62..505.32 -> 11.2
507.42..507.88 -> 11.1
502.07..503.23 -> 12.1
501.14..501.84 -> 11.8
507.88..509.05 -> 12.6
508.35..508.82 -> 12.7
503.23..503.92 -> 11.6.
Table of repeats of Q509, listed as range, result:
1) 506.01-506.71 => 12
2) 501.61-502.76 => 12.2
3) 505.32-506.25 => 11.1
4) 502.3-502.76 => 12.1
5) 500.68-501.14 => 11.7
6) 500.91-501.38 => 11.8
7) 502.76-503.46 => 12.1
